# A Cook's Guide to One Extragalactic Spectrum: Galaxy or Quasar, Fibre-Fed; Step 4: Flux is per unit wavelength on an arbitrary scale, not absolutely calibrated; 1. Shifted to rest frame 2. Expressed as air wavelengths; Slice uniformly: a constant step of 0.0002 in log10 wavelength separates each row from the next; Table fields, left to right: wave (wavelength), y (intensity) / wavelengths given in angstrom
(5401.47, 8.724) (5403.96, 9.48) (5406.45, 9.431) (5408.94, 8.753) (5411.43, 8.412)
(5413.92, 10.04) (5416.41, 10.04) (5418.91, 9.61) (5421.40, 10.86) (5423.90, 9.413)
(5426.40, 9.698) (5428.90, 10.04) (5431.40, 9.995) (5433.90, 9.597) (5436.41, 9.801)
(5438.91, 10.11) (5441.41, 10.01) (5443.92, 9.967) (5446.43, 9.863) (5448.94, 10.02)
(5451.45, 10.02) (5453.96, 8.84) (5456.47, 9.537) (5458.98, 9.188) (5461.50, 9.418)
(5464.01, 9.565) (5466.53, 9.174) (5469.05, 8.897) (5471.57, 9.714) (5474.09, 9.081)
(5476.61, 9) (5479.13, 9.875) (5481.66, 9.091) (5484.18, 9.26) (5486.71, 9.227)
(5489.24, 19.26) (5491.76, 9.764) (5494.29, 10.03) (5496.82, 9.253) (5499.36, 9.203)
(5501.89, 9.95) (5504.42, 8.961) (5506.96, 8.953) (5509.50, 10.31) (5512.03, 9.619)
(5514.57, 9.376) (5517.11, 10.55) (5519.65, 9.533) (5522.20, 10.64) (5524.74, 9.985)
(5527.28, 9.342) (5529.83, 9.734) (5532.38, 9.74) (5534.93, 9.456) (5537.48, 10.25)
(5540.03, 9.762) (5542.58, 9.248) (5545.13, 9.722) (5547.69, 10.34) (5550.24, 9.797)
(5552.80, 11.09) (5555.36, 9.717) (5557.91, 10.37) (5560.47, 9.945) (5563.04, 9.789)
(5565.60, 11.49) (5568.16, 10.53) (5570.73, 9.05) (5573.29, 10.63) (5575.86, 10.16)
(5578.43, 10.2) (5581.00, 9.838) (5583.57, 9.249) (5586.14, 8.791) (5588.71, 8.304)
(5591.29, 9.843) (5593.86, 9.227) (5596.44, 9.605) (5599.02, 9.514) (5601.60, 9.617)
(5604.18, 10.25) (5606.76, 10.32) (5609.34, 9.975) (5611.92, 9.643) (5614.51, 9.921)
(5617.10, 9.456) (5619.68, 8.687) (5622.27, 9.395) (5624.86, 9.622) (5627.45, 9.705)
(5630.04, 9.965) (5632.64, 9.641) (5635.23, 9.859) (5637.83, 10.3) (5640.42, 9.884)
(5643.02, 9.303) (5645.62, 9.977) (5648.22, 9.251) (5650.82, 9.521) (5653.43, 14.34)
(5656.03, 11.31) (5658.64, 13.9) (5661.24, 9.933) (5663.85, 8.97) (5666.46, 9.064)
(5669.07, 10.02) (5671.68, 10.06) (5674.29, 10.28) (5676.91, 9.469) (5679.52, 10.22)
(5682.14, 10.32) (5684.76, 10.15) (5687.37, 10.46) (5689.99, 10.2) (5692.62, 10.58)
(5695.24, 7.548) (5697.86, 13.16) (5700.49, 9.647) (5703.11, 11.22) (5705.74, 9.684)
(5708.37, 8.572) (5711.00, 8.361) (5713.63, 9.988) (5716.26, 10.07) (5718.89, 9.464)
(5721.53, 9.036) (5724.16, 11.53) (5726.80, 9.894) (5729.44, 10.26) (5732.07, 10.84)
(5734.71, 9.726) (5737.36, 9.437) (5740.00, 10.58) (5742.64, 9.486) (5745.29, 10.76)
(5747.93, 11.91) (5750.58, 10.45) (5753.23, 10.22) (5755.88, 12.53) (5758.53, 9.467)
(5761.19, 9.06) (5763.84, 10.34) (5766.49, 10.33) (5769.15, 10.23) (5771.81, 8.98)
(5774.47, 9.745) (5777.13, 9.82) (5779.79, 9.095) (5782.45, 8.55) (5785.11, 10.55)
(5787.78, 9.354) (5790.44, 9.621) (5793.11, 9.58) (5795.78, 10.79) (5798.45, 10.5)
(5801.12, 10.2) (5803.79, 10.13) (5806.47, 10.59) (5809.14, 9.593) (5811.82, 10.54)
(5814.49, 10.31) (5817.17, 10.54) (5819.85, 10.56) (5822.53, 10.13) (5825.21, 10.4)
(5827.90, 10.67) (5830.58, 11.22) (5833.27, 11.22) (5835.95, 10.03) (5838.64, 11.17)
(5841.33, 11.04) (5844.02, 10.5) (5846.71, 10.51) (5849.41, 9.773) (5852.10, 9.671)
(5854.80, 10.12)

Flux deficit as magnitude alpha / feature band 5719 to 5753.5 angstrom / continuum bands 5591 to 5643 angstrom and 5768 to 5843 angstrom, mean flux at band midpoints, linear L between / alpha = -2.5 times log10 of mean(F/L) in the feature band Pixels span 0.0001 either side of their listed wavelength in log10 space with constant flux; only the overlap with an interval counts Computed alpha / -0.03 mag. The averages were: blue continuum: 9.71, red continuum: 10.2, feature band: 10.3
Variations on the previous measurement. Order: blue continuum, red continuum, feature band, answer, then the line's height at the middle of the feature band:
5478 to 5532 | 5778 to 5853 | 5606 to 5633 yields 0.05 mag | 10.1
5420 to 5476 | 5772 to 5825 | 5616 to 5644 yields 0.02 mag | 9.84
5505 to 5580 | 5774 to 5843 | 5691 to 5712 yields 0.03 mag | 10.1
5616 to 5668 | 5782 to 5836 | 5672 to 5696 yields 0.02 mag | 10.2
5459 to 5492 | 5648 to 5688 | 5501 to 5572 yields 0.03 mag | 10.2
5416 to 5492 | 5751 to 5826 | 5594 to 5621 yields 0.04 mag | 10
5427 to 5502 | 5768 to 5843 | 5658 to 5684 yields -0.01 mag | 10.1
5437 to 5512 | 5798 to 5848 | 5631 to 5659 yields -0.04 mag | 10.2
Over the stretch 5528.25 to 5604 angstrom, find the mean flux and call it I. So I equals 9.83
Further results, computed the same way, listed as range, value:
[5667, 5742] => 10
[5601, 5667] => 10.1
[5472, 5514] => 10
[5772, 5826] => 10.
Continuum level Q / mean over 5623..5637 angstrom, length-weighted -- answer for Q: 9.76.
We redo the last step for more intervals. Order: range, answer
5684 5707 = 10.3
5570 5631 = 9.63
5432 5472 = 9.61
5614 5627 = 9.41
